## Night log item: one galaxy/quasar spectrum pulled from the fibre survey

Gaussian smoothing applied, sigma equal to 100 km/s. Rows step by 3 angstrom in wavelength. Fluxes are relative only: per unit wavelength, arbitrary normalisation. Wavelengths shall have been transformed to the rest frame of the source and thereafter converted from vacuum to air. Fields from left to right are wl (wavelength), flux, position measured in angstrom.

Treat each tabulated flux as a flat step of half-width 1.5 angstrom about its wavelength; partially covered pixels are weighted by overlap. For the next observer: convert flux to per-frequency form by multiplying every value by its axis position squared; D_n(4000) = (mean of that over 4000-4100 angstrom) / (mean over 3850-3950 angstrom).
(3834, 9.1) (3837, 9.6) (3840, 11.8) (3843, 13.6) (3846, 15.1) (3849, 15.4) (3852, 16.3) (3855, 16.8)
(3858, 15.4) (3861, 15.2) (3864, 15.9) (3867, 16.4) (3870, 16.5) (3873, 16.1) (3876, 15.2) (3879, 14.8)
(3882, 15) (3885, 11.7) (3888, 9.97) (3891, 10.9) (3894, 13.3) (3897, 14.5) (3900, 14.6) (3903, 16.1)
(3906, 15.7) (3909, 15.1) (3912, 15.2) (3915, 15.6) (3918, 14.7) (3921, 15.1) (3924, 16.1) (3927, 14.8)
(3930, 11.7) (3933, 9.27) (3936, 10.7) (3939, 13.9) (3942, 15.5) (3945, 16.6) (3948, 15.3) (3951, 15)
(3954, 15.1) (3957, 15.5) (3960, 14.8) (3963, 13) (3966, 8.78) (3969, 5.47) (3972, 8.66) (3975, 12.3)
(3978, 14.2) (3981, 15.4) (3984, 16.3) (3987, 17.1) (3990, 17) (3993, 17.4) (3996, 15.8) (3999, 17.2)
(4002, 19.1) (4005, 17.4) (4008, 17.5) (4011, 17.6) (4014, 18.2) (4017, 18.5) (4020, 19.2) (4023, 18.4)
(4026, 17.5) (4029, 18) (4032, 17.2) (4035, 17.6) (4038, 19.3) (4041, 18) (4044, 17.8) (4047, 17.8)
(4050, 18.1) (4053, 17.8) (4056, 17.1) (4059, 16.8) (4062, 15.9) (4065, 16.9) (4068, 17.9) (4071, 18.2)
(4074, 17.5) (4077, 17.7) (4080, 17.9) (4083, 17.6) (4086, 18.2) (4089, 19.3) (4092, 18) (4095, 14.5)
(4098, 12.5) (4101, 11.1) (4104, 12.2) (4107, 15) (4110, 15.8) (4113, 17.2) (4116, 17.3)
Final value 1.30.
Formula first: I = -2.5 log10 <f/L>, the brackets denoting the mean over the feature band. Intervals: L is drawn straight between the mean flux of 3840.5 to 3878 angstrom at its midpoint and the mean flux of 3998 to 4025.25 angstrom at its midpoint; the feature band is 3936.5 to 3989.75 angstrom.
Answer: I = 0.25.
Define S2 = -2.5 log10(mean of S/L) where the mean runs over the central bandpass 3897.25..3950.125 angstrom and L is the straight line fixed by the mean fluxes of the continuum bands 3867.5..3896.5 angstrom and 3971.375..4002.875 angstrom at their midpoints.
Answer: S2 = 0.00 mag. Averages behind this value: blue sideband 13.8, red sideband 15.6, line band 14.5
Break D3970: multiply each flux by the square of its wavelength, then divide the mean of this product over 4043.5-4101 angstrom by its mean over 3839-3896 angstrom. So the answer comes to 1.30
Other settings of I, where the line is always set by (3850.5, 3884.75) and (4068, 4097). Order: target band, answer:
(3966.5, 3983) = 0.43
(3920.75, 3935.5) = 0.23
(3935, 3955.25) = 0.12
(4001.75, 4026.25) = -0.07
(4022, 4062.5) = -0.03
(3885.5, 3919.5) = 0.14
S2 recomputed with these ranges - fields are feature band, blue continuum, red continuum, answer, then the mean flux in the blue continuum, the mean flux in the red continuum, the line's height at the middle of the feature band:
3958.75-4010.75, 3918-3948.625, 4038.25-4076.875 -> 0.062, 13.9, 17.5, 15.4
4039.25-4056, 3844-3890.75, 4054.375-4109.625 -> -0.111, 14.9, 16.3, 16.1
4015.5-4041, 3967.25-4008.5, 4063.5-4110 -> -0.174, 15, 16.3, 15.5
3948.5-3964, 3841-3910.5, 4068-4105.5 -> 0.040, 14.7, 16.3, 15.3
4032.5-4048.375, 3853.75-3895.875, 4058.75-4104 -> -0.123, 14.5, 16.5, 16.1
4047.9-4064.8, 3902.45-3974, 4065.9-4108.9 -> -0.095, 13.6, 16.3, 15.7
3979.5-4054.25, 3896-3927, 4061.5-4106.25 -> -0.111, 15.3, 16.3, 15.9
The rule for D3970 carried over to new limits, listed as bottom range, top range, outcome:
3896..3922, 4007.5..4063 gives 1.25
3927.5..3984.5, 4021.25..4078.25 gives 1.42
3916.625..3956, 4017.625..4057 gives 1.34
